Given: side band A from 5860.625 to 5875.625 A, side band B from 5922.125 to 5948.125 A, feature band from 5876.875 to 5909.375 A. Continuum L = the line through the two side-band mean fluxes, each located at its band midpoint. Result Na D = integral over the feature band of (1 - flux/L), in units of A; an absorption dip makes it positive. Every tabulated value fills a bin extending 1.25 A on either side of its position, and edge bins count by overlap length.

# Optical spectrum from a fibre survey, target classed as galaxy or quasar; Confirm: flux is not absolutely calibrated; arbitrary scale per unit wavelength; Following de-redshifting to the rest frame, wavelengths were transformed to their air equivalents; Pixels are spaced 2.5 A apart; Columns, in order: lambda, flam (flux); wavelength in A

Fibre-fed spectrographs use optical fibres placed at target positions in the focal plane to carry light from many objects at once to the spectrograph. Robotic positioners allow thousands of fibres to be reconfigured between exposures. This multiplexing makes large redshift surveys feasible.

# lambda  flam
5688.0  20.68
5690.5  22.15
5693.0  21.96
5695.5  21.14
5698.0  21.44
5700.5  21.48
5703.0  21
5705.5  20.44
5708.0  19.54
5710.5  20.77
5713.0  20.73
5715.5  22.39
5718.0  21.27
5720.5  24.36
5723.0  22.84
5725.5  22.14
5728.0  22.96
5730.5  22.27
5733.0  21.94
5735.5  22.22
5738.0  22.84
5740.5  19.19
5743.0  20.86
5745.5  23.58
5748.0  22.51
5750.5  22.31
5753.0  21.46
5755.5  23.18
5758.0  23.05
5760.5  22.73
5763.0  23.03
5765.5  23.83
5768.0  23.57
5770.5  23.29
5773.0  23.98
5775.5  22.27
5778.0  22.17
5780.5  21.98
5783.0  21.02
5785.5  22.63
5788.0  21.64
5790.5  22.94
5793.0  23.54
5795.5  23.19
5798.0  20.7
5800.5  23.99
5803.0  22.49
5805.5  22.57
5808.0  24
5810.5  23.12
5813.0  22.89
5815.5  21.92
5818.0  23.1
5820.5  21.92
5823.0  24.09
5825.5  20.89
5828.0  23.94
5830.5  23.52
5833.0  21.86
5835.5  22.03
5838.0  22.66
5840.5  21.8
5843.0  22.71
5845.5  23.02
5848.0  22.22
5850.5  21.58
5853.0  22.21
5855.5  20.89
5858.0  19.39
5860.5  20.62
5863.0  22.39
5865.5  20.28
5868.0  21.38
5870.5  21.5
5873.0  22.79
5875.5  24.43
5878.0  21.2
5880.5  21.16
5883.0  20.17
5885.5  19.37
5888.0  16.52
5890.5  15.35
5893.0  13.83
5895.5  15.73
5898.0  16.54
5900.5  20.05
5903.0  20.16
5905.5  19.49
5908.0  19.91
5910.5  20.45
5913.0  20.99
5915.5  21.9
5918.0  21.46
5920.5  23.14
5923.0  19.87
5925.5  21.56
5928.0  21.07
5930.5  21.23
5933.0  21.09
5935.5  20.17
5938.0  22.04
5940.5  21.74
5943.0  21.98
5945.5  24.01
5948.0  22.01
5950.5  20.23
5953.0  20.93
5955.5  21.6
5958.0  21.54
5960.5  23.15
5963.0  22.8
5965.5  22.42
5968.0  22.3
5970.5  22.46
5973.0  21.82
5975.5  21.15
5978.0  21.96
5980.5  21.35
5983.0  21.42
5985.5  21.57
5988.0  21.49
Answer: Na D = 4.9 A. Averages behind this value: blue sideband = 21.8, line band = 18.4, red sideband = 21.5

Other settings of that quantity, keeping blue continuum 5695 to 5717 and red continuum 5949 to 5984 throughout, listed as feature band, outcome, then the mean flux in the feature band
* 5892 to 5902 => 2.3 A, 16.7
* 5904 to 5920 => 0.6 A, 20.8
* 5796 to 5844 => -2.9 A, 22.7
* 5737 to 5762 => -1.2 A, 22.2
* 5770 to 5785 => -0.9 A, 22.4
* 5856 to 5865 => 0.3 A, 20.8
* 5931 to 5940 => 0.2 A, 21.2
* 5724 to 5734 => -0.6 A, 22.4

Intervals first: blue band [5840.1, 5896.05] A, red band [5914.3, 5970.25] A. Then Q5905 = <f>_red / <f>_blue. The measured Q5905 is 1.1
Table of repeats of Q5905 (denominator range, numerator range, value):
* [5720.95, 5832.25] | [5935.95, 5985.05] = 0.97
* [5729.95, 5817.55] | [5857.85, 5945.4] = 0.90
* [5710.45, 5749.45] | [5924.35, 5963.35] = 0.98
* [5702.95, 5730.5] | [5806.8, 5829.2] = 1.05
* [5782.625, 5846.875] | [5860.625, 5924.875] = 0.88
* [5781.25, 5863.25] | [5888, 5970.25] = 0.92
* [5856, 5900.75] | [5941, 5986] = 1.12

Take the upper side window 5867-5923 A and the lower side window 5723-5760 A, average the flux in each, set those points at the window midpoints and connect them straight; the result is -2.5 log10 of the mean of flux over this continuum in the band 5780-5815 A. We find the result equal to -0.06 mag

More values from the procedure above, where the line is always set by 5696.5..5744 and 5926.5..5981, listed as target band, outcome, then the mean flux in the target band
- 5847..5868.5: 0.03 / 21.2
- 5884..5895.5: 0.31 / 16.3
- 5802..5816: -0.06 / 22.9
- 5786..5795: -0.05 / 22.7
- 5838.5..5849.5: -0.04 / 22.4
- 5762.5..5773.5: -0.09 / 23.5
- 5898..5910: 0.11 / 19.6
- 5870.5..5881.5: -0.03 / 22.3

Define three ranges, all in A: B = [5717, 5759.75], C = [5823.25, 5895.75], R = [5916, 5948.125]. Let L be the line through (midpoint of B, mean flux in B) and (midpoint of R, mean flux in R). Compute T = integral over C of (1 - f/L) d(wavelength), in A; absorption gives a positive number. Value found 2.98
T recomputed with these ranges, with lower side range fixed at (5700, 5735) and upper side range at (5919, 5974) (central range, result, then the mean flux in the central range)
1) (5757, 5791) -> -1.5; 22.7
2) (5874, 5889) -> 0.8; 20.6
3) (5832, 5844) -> -0.2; 22.2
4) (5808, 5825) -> -0.8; 22.8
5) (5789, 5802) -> -0.7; 22.8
